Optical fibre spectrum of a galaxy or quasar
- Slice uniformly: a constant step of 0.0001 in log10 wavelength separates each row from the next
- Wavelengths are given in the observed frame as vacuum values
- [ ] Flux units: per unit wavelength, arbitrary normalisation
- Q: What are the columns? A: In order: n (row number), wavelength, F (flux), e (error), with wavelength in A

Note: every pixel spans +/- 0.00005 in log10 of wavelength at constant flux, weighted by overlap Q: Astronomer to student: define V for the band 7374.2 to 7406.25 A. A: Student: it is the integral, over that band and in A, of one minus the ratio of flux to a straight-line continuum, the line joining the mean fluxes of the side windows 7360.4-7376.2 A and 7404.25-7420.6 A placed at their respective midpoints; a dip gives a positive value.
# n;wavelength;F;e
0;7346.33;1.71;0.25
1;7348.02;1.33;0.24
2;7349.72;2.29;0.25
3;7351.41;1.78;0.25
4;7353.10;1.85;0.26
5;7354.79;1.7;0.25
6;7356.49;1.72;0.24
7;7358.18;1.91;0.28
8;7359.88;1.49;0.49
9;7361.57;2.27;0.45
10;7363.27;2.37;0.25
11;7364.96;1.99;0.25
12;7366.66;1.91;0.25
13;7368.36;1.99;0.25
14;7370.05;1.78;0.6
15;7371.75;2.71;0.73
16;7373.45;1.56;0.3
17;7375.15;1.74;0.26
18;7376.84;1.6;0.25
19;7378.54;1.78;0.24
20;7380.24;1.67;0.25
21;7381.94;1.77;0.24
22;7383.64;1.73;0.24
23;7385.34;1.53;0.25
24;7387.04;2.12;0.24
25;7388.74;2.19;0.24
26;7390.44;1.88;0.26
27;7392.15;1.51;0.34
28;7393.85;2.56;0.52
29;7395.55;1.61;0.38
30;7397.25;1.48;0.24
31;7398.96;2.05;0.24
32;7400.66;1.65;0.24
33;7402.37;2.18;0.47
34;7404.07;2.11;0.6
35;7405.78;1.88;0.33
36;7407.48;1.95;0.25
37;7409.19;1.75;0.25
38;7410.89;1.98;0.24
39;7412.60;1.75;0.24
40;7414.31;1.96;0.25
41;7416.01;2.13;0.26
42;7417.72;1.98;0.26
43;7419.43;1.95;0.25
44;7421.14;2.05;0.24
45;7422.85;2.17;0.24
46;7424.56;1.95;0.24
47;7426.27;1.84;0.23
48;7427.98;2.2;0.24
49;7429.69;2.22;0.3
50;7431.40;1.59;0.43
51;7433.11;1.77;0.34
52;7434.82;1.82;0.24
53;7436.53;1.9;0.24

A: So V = 2.2 A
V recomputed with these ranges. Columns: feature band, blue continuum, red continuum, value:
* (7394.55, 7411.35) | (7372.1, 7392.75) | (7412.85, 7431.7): 0.3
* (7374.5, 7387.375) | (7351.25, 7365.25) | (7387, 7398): 1.2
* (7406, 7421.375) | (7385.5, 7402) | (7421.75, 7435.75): -0.1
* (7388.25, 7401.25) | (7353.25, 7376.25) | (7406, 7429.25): 0.6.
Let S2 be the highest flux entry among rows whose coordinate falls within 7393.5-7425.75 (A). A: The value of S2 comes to 2.56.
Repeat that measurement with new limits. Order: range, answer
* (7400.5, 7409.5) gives 2.18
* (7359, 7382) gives 2.71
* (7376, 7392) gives 2.19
